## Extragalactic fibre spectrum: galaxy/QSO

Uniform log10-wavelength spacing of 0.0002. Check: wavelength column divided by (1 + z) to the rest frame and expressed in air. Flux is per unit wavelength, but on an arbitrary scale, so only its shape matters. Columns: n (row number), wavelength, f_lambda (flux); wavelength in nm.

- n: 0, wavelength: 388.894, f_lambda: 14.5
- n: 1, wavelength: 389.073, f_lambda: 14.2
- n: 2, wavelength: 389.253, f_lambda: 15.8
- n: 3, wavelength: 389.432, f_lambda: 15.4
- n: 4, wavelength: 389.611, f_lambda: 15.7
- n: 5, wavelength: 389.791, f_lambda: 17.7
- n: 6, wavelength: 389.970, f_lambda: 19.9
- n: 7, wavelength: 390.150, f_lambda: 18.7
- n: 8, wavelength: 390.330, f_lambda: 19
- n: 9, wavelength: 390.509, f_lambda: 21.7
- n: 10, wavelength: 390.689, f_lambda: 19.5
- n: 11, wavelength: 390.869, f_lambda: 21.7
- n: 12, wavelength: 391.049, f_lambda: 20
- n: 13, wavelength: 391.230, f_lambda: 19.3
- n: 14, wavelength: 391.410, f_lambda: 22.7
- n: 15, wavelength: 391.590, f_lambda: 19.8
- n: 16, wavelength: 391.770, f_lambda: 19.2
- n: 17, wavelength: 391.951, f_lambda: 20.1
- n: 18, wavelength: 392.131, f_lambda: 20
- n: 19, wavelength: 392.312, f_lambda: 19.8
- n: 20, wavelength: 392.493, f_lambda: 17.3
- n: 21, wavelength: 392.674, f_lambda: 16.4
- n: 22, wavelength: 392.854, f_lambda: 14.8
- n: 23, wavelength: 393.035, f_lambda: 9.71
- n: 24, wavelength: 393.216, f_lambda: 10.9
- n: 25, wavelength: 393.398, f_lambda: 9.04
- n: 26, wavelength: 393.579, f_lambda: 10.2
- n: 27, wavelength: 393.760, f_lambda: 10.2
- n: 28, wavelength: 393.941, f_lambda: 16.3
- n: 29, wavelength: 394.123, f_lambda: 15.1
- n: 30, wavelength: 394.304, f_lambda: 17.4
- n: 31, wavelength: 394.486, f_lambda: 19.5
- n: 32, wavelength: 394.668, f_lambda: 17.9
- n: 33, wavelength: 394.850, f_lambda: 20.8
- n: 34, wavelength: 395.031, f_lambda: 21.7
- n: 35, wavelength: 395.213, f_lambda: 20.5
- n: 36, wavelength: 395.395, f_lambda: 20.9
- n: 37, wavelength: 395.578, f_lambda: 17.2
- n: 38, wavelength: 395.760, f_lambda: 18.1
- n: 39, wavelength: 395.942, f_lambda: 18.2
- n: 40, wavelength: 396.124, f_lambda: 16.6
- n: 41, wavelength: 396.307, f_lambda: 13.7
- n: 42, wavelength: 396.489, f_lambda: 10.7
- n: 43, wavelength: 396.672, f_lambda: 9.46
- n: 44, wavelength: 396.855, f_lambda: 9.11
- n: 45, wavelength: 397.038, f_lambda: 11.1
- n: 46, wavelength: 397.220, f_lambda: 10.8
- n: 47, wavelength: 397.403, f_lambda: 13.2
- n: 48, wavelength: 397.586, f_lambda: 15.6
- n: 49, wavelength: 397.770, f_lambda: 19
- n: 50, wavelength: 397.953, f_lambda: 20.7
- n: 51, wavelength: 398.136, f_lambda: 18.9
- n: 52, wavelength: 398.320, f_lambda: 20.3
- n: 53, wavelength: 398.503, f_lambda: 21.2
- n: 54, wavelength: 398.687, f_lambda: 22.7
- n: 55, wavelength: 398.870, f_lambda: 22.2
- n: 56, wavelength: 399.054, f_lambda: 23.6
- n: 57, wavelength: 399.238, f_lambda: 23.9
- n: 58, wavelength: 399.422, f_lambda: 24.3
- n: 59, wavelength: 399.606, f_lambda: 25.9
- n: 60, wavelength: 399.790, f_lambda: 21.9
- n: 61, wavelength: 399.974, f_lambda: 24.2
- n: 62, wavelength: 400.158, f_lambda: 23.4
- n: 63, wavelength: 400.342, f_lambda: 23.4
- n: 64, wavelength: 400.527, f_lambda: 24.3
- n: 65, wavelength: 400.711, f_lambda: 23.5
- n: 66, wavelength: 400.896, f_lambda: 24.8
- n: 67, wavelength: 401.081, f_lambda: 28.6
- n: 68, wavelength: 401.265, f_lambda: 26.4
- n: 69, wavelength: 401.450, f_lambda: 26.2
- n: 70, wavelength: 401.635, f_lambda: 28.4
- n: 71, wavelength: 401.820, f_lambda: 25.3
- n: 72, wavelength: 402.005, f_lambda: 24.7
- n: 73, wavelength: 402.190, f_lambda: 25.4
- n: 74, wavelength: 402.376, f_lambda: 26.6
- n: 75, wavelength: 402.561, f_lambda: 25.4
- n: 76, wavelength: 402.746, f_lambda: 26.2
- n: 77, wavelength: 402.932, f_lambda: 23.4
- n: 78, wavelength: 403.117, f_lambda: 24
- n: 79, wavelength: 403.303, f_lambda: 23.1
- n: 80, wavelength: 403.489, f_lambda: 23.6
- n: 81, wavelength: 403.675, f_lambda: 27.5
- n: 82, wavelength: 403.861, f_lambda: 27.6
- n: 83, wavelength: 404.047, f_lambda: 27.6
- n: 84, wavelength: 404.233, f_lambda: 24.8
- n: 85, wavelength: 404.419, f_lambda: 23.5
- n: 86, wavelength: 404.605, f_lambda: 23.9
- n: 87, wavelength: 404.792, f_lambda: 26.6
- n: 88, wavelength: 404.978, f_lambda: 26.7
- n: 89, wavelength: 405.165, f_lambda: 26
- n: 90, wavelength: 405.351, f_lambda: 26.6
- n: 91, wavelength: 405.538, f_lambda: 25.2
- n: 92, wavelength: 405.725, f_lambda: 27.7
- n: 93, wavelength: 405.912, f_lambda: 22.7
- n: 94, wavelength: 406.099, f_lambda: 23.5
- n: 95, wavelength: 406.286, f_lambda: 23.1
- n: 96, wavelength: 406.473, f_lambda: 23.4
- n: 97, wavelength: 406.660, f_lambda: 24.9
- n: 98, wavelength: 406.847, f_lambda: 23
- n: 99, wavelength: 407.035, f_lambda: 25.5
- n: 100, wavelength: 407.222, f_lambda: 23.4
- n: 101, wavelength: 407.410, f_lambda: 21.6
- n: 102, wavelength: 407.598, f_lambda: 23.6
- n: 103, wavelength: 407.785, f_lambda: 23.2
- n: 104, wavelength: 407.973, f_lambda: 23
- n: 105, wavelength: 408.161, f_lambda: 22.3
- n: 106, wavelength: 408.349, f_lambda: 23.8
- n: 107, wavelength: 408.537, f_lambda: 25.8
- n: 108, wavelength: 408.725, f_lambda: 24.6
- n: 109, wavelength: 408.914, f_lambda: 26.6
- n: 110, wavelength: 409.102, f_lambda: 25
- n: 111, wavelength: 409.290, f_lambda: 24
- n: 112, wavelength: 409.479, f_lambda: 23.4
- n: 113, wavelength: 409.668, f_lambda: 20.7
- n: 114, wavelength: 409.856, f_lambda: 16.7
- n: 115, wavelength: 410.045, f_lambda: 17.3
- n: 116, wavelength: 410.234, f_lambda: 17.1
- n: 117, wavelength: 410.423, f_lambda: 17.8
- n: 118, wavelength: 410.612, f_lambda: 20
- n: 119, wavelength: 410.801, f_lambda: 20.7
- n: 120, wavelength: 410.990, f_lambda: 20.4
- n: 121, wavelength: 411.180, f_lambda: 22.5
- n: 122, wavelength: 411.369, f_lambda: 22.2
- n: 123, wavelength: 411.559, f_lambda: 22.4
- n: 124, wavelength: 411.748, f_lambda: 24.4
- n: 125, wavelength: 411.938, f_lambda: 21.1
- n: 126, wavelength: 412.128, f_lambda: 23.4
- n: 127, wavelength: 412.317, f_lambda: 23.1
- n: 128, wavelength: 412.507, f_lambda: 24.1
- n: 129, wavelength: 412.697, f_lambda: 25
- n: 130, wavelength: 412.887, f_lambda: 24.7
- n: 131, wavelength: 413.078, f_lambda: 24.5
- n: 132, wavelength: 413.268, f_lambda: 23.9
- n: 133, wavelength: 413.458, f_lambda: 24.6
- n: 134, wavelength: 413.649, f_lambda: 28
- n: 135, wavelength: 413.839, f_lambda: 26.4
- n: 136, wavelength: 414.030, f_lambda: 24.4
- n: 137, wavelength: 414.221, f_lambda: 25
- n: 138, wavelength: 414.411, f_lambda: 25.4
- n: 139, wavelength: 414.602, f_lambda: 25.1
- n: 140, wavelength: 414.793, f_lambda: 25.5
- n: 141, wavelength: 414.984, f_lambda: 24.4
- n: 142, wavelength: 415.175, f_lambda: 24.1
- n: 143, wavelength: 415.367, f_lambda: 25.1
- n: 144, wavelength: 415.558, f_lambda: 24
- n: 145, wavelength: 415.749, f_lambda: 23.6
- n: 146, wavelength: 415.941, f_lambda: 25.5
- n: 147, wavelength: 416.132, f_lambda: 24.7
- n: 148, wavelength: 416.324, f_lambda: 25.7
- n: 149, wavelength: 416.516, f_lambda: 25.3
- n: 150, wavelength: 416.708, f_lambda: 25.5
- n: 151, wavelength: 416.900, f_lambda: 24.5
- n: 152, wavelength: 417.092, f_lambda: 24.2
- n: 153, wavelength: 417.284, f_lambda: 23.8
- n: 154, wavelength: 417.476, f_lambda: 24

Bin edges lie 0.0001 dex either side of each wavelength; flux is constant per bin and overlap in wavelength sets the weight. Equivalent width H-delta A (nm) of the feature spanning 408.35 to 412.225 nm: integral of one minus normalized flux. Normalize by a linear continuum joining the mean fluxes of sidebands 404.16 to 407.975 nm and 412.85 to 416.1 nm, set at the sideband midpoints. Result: 0.44 nm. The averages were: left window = 24.4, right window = 25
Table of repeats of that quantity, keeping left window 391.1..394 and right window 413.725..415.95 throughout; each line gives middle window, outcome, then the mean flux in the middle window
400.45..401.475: -0.33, 25.6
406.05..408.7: -0.20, 23.6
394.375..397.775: 0.28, 15.9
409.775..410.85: 0.23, 18.2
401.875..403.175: -0.34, 25.1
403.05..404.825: -0.40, 25.2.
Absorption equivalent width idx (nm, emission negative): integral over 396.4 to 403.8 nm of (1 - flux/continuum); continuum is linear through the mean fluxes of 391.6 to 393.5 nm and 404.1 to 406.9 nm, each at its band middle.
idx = -0.20 nm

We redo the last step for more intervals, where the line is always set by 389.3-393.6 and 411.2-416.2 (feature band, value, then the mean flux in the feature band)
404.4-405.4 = -0.18 nm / 25.7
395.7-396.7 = 0.23 nm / 14.7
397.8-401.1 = -0.50 nm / 23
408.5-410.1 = 0.02 nm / 22.7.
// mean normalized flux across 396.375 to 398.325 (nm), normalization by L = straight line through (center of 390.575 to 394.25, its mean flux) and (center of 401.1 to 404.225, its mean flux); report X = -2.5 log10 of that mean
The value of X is 0.43 mag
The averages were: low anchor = 16.6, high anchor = 25.8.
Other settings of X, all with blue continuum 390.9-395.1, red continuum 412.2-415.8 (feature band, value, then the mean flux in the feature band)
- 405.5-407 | -0.11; 24.2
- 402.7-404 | -0.20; 25.1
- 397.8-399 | -0.11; 21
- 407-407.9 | -0.05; 23.3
